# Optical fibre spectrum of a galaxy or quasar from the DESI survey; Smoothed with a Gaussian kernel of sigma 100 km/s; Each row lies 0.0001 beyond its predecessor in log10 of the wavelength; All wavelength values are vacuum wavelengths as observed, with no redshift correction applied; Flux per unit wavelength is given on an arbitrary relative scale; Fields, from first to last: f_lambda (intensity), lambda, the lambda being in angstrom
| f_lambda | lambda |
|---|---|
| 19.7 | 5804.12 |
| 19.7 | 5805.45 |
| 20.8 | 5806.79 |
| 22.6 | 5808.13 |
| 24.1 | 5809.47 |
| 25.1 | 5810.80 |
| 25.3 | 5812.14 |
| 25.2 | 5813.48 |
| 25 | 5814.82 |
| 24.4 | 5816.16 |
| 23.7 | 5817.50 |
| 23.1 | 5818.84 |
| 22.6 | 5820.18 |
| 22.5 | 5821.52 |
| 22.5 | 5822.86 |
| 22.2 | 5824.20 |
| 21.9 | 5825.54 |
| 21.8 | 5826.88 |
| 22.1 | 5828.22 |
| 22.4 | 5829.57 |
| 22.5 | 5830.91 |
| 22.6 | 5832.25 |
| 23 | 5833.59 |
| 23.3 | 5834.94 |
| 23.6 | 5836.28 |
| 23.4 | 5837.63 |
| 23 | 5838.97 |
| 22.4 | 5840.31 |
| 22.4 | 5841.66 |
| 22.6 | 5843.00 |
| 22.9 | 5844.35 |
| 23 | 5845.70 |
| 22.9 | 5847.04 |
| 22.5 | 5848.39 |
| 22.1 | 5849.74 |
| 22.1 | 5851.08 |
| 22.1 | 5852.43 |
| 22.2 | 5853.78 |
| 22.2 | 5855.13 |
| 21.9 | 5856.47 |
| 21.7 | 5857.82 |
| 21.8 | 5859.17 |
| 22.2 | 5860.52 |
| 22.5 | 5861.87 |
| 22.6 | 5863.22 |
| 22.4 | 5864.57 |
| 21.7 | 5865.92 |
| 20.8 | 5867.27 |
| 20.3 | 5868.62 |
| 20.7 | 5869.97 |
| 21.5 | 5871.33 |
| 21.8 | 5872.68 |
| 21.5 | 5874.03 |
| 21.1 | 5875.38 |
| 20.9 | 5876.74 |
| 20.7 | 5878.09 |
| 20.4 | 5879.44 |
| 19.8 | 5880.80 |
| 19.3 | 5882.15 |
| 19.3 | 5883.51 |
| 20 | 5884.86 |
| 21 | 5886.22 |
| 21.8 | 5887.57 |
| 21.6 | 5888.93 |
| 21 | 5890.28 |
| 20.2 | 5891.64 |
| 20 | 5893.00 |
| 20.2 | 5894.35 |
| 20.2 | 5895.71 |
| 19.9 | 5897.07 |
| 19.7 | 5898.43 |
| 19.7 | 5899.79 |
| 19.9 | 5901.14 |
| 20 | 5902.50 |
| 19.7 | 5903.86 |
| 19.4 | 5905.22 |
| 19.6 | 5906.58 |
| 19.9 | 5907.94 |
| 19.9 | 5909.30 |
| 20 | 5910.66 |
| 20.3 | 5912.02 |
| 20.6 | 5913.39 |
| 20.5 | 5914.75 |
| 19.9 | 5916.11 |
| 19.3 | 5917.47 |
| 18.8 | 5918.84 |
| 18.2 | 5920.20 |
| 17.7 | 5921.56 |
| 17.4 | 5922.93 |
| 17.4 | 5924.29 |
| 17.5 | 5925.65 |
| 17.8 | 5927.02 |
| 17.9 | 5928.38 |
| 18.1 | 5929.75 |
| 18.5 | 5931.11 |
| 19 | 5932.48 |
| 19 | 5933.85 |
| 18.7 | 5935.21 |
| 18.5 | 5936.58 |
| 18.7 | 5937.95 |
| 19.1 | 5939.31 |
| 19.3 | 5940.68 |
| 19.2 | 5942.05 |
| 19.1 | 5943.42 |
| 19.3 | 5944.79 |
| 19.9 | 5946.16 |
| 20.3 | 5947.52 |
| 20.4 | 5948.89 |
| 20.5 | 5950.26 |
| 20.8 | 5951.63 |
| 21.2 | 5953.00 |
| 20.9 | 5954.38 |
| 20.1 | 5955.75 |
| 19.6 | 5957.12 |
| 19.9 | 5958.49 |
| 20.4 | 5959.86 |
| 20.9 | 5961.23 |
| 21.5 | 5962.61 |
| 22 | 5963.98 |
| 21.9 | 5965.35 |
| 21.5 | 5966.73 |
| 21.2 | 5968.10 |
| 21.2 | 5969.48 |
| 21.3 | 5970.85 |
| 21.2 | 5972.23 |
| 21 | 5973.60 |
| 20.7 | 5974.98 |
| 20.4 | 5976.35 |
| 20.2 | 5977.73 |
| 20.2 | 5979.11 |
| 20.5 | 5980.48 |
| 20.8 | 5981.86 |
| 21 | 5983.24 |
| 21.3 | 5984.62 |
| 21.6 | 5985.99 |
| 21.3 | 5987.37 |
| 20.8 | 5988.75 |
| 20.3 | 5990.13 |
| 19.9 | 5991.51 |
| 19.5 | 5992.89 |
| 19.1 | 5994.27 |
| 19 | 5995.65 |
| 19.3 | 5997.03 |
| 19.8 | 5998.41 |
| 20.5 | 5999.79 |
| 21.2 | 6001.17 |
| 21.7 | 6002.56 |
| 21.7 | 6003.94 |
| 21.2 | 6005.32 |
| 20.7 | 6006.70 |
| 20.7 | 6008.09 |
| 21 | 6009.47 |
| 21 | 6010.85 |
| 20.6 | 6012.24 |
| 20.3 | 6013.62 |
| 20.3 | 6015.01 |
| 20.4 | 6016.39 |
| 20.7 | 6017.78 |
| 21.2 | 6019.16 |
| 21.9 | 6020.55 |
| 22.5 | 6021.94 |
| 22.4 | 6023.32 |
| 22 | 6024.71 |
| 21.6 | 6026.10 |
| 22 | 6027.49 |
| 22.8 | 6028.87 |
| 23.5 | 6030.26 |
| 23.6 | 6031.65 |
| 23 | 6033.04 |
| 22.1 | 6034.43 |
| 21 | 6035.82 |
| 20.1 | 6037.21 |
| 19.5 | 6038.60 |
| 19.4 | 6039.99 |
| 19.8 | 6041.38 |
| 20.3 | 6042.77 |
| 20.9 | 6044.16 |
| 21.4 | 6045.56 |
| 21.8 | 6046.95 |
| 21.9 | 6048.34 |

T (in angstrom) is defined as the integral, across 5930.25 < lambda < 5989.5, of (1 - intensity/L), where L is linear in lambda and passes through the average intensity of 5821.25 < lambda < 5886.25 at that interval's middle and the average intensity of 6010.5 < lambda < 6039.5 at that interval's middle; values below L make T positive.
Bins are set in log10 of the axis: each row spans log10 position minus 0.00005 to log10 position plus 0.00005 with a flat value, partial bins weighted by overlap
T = 3.6 angstrom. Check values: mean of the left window 21.9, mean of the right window 21.5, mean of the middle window 20.3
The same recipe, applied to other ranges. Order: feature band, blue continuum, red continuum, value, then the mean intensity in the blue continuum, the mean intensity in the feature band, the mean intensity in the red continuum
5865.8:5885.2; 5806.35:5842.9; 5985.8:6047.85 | 1.6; 23.1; 20.6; 21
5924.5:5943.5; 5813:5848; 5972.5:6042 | 2.8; 22.9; 18.6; 20.9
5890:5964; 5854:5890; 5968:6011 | 4.9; 21.2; 19.6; 20.7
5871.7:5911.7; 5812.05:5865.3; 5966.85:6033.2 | 3.4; 22.7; 20.3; 21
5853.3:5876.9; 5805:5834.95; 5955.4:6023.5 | 0.8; 23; 21.7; 20.8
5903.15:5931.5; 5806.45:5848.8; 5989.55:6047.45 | 4.0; 23.1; 19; 21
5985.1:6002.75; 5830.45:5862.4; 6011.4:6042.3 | 1.1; 22.5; 20.3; 21.4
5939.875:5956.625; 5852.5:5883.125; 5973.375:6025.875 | 0.7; 21.4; 20.1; 20.8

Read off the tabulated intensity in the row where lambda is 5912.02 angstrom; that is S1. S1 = 20.3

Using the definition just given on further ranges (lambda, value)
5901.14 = 19.9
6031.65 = 23.6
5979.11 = 20.2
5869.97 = 20.7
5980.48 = 20.5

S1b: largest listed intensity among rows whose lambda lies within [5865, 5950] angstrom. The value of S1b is 21.8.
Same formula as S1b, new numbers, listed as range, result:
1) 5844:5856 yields 23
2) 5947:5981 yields 22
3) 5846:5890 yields 22.9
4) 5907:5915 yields 20.6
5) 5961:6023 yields 22.5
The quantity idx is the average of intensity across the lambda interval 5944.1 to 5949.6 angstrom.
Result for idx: 20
